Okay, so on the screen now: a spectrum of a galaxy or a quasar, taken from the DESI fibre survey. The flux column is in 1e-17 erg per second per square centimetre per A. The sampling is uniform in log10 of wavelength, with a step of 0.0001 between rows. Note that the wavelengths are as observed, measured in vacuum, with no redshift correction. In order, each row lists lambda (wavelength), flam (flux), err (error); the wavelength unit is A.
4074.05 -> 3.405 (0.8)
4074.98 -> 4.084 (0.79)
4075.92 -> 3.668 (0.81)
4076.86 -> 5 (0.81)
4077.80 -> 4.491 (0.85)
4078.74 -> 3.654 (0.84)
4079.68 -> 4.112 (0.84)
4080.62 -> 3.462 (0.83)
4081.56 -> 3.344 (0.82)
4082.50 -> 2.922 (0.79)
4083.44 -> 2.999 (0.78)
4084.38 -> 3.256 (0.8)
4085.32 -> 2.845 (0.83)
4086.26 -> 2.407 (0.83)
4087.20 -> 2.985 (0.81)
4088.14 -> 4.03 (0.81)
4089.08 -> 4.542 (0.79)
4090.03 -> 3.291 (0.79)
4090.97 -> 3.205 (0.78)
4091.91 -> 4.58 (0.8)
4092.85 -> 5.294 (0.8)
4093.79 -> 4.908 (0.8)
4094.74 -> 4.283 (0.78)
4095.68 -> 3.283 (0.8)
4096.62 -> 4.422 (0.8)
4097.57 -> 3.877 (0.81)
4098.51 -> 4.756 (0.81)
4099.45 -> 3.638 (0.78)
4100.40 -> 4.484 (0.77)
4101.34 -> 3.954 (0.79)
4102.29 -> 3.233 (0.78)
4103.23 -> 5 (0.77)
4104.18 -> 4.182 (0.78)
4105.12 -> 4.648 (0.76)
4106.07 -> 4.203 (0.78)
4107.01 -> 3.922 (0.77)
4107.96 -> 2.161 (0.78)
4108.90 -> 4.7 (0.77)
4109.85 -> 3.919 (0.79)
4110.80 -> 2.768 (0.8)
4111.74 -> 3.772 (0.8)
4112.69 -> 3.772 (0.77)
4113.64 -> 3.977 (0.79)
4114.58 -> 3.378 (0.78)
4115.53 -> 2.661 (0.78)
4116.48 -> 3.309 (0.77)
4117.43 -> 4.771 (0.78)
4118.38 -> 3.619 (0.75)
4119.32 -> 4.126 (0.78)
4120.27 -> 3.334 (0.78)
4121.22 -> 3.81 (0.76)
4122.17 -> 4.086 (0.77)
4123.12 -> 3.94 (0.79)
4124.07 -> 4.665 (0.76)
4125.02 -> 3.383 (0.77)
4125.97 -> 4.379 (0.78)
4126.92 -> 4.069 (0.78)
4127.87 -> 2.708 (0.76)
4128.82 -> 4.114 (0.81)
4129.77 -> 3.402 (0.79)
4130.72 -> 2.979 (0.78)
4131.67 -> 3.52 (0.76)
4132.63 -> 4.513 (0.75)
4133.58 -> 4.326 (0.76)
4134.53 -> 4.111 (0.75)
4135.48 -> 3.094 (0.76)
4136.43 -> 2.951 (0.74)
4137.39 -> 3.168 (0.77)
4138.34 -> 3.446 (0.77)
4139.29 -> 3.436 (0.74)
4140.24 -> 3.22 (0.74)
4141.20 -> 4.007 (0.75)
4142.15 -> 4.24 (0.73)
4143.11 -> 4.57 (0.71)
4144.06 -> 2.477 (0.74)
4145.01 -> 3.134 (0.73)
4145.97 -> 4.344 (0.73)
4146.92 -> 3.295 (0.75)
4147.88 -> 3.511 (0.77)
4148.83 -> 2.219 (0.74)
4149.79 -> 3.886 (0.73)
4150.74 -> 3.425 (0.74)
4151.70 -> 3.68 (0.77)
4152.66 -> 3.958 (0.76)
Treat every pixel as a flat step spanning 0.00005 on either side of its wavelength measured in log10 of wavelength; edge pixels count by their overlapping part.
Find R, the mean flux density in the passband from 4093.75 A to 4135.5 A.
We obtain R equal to 3.87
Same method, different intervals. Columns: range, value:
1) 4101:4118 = 3.79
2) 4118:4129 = 3.85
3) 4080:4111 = 3.81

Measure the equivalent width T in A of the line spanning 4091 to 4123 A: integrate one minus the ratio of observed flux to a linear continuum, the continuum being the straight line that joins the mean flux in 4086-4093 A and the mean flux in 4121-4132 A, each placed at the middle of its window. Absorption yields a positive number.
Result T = -1.6 A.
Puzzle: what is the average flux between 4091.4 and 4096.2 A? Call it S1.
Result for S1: 4.46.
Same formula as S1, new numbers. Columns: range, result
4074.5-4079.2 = 4.18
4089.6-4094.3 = 4.27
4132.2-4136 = 4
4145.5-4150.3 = 3.45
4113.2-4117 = 3.34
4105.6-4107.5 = 4.05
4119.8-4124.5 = 3.96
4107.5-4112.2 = 3.47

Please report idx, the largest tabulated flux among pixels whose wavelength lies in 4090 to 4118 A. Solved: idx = 5.294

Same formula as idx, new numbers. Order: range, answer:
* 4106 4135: 4.771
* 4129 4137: 4.513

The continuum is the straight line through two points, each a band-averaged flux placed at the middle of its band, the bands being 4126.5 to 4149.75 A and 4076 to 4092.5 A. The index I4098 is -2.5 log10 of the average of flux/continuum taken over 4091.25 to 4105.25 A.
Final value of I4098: -0.19 mag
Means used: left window 3.61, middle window 4.28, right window 3.54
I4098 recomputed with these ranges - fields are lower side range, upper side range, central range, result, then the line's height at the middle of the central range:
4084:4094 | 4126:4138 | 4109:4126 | -0.033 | 3.65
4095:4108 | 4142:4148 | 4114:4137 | 0.028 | 3.82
